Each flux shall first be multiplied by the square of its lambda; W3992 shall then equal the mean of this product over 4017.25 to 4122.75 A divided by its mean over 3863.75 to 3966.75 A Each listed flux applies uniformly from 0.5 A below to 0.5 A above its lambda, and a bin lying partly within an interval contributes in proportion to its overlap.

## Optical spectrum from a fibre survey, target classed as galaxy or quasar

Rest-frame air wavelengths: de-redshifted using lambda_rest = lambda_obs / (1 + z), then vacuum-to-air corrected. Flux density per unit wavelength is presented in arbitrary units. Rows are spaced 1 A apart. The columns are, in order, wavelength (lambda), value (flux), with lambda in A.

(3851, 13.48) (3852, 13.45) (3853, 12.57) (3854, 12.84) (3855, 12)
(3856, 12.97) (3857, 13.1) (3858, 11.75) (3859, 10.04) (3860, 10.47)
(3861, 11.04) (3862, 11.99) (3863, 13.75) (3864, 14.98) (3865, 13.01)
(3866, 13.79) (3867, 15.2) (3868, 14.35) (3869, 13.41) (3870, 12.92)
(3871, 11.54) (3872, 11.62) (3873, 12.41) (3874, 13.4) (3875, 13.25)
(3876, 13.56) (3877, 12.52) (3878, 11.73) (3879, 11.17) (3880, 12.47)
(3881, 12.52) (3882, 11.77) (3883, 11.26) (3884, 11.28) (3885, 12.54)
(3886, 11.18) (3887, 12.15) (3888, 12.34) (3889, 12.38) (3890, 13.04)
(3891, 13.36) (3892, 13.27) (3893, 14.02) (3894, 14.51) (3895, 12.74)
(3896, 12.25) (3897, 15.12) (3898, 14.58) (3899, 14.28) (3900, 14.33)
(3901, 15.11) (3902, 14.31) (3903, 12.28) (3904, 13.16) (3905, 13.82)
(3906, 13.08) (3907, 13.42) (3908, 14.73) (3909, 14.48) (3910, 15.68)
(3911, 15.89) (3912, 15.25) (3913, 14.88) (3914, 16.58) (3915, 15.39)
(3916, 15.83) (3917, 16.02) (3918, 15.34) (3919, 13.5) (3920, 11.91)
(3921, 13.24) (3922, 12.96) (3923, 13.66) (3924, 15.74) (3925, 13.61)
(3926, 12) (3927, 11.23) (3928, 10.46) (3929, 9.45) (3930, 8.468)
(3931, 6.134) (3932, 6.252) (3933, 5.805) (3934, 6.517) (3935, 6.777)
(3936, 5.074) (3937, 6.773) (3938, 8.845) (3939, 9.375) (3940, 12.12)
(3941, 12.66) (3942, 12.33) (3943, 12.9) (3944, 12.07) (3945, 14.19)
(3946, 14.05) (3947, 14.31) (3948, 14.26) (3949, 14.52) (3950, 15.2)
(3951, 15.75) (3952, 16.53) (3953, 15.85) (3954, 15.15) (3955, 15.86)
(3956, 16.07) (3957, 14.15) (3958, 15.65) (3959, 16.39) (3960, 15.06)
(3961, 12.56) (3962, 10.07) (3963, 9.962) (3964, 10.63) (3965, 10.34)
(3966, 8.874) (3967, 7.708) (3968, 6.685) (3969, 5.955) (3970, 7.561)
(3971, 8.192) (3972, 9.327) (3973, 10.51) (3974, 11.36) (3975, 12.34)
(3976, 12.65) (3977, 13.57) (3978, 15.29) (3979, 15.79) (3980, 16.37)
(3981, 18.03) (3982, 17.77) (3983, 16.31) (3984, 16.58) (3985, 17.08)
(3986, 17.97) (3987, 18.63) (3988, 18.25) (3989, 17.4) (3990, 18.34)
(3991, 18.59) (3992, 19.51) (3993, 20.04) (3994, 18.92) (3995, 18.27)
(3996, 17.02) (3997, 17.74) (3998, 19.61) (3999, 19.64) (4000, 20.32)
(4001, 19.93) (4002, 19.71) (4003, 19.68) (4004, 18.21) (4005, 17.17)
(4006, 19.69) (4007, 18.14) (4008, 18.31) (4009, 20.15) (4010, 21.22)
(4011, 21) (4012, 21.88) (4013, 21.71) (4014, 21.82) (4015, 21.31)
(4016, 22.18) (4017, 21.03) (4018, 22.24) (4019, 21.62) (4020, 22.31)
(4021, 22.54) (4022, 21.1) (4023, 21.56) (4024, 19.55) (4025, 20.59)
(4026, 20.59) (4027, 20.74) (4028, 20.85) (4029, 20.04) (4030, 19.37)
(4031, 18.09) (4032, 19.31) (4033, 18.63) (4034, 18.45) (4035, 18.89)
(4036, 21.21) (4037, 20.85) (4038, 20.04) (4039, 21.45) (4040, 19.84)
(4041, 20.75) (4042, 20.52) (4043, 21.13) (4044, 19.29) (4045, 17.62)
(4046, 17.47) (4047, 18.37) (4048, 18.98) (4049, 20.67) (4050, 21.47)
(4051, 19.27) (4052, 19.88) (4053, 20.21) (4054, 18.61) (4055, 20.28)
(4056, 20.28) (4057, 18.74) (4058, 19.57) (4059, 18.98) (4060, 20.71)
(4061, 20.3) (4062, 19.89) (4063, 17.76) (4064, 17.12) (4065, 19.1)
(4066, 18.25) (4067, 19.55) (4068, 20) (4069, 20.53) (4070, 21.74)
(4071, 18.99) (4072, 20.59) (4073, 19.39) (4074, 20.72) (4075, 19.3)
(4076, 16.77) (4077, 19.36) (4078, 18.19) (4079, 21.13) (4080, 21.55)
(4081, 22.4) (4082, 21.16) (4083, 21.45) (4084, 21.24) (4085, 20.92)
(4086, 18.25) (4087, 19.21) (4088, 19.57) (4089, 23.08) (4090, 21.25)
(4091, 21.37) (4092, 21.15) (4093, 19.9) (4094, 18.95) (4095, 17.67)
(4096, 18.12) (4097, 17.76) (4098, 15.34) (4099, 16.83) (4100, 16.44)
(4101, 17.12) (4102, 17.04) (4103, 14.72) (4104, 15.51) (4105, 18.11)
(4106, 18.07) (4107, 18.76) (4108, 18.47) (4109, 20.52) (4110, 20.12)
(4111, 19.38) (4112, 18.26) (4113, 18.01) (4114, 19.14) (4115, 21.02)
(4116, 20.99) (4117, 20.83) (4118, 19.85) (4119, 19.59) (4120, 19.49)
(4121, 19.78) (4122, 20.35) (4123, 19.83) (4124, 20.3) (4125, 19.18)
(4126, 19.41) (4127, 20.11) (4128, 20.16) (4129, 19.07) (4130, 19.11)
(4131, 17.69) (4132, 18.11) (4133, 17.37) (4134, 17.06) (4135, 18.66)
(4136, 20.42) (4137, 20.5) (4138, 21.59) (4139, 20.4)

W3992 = 1.66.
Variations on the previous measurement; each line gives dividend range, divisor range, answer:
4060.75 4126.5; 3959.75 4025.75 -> 1.20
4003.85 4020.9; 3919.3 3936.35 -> 2.15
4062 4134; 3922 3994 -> 1.60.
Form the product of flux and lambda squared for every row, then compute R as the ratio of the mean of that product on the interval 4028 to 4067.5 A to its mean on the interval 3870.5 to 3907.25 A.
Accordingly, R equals 1.64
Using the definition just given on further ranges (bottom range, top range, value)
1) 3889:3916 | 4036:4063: 1.50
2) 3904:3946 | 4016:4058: 1.76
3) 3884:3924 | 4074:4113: 1.51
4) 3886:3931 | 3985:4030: 1.55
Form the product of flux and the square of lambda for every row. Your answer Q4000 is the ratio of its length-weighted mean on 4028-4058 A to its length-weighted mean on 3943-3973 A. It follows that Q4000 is 1.6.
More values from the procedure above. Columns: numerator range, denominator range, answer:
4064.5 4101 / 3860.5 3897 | 1.70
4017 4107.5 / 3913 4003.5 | 1.50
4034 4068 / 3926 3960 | 1.74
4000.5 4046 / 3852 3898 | 1.72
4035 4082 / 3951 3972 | 1.73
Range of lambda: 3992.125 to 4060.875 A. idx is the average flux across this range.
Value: 20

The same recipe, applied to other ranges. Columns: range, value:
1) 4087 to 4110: 18.5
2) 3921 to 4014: 14.3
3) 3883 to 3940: 12.4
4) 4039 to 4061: 19.7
